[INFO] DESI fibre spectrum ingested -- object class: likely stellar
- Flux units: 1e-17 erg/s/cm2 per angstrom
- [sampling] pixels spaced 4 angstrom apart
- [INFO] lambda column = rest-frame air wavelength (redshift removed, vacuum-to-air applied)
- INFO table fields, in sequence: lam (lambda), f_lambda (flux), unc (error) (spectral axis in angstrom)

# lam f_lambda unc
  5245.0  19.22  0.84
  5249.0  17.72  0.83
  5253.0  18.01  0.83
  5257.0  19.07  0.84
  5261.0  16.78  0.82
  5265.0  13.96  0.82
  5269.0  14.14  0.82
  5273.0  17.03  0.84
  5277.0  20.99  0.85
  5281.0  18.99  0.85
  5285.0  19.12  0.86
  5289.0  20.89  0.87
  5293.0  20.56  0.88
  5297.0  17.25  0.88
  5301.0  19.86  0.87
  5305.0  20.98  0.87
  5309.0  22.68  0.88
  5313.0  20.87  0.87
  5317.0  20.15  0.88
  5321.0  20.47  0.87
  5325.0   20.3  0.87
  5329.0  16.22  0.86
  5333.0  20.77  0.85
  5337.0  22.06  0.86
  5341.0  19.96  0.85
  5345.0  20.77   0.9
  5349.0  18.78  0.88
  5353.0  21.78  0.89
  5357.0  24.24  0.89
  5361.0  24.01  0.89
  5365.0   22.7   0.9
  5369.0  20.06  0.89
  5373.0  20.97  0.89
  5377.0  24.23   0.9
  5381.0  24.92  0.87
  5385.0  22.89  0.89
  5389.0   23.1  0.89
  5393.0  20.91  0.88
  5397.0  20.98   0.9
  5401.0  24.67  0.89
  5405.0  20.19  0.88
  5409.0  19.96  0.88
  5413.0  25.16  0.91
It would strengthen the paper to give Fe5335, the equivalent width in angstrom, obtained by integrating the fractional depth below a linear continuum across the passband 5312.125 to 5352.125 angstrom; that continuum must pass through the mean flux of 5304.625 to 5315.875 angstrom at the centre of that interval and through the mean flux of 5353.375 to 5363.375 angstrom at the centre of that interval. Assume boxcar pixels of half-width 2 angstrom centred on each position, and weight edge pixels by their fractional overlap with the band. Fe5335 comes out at 4.3 angstrom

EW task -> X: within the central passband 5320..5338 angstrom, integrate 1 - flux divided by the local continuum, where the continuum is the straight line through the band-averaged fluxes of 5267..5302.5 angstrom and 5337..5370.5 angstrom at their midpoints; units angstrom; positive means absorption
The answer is 0.7 angstrom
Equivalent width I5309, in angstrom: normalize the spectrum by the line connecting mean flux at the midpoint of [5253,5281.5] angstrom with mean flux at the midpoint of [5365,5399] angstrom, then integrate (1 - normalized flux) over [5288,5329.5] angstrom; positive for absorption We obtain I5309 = -2.4 angstrom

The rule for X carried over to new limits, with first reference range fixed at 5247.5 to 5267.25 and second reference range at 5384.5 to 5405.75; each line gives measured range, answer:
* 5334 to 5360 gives -1.22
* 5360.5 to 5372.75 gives -0.43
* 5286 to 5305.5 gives -1.38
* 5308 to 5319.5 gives -1.16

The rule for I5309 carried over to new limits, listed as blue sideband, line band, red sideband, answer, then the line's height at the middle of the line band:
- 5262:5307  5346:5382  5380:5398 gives -1.23 angstrom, 21.6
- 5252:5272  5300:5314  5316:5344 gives -1.81 angstrom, 18.8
